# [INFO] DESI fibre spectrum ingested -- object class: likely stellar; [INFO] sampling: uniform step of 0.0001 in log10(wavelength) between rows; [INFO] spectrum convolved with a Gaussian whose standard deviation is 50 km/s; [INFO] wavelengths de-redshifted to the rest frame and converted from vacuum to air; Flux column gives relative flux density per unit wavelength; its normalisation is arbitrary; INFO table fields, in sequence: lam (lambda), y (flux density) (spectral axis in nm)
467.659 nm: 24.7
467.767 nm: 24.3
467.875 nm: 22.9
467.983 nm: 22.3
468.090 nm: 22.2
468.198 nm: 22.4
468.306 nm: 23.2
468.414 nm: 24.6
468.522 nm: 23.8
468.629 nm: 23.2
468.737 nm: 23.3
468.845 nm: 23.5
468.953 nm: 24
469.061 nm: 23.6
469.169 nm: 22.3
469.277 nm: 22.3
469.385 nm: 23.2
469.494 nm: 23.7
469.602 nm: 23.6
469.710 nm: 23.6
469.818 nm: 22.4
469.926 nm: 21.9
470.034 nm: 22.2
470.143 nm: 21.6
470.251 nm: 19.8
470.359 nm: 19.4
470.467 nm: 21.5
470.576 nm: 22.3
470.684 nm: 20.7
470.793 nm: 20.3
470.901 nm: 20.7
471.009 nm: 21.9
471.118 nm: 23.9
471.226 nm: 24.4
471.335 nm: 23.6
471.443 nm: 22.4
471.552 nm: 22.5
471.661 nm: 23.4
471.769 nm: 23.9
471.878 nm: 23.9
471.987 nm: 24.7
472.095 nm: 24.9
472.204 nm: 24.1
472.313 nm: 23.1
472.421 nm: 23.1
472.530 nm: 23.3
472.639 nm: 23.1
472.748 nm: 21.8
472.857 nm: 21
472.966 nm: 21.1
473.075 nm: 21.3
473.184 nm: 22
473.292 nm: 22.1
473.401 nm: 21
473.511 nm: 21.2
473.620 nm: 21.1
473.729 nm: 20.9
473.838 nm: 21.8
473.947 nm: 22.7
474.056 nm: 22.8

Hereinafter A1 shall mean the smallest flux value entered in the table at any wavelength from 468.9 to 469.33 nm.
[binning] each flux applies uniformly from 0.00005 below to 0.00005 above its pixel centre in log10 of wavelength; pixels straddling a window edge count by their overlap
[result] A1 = 22.3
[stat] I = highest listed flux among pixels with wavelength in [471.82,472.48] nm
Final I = 24.9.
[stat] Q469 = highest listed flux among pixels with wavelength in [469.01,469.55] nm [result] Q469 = 23.7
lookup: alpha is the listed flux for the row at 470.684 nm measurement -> 20.7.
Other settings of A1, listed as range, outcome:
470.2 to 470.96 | 19.4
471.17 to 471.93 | 22.4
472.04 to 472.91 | 21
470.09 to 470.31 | 19.8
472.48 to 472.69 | 23.1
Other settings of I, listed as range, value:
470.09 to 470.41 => 21.6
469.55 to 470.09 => 23.6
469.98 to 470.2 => 22.2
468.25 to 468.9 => 24.6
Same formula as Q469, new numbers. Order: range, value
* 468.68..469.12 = 24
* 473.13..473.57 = 22.1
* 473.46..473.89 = 21.8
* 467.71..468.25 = 24.3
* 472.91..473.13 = 21.3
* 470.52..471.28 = 24.4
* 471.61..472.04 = 24.7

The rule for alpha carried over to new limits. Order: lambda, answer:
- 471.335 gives 23.6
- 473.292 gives 22.1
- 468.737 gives 23.3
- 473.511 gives 21.2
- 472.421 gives 23.1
